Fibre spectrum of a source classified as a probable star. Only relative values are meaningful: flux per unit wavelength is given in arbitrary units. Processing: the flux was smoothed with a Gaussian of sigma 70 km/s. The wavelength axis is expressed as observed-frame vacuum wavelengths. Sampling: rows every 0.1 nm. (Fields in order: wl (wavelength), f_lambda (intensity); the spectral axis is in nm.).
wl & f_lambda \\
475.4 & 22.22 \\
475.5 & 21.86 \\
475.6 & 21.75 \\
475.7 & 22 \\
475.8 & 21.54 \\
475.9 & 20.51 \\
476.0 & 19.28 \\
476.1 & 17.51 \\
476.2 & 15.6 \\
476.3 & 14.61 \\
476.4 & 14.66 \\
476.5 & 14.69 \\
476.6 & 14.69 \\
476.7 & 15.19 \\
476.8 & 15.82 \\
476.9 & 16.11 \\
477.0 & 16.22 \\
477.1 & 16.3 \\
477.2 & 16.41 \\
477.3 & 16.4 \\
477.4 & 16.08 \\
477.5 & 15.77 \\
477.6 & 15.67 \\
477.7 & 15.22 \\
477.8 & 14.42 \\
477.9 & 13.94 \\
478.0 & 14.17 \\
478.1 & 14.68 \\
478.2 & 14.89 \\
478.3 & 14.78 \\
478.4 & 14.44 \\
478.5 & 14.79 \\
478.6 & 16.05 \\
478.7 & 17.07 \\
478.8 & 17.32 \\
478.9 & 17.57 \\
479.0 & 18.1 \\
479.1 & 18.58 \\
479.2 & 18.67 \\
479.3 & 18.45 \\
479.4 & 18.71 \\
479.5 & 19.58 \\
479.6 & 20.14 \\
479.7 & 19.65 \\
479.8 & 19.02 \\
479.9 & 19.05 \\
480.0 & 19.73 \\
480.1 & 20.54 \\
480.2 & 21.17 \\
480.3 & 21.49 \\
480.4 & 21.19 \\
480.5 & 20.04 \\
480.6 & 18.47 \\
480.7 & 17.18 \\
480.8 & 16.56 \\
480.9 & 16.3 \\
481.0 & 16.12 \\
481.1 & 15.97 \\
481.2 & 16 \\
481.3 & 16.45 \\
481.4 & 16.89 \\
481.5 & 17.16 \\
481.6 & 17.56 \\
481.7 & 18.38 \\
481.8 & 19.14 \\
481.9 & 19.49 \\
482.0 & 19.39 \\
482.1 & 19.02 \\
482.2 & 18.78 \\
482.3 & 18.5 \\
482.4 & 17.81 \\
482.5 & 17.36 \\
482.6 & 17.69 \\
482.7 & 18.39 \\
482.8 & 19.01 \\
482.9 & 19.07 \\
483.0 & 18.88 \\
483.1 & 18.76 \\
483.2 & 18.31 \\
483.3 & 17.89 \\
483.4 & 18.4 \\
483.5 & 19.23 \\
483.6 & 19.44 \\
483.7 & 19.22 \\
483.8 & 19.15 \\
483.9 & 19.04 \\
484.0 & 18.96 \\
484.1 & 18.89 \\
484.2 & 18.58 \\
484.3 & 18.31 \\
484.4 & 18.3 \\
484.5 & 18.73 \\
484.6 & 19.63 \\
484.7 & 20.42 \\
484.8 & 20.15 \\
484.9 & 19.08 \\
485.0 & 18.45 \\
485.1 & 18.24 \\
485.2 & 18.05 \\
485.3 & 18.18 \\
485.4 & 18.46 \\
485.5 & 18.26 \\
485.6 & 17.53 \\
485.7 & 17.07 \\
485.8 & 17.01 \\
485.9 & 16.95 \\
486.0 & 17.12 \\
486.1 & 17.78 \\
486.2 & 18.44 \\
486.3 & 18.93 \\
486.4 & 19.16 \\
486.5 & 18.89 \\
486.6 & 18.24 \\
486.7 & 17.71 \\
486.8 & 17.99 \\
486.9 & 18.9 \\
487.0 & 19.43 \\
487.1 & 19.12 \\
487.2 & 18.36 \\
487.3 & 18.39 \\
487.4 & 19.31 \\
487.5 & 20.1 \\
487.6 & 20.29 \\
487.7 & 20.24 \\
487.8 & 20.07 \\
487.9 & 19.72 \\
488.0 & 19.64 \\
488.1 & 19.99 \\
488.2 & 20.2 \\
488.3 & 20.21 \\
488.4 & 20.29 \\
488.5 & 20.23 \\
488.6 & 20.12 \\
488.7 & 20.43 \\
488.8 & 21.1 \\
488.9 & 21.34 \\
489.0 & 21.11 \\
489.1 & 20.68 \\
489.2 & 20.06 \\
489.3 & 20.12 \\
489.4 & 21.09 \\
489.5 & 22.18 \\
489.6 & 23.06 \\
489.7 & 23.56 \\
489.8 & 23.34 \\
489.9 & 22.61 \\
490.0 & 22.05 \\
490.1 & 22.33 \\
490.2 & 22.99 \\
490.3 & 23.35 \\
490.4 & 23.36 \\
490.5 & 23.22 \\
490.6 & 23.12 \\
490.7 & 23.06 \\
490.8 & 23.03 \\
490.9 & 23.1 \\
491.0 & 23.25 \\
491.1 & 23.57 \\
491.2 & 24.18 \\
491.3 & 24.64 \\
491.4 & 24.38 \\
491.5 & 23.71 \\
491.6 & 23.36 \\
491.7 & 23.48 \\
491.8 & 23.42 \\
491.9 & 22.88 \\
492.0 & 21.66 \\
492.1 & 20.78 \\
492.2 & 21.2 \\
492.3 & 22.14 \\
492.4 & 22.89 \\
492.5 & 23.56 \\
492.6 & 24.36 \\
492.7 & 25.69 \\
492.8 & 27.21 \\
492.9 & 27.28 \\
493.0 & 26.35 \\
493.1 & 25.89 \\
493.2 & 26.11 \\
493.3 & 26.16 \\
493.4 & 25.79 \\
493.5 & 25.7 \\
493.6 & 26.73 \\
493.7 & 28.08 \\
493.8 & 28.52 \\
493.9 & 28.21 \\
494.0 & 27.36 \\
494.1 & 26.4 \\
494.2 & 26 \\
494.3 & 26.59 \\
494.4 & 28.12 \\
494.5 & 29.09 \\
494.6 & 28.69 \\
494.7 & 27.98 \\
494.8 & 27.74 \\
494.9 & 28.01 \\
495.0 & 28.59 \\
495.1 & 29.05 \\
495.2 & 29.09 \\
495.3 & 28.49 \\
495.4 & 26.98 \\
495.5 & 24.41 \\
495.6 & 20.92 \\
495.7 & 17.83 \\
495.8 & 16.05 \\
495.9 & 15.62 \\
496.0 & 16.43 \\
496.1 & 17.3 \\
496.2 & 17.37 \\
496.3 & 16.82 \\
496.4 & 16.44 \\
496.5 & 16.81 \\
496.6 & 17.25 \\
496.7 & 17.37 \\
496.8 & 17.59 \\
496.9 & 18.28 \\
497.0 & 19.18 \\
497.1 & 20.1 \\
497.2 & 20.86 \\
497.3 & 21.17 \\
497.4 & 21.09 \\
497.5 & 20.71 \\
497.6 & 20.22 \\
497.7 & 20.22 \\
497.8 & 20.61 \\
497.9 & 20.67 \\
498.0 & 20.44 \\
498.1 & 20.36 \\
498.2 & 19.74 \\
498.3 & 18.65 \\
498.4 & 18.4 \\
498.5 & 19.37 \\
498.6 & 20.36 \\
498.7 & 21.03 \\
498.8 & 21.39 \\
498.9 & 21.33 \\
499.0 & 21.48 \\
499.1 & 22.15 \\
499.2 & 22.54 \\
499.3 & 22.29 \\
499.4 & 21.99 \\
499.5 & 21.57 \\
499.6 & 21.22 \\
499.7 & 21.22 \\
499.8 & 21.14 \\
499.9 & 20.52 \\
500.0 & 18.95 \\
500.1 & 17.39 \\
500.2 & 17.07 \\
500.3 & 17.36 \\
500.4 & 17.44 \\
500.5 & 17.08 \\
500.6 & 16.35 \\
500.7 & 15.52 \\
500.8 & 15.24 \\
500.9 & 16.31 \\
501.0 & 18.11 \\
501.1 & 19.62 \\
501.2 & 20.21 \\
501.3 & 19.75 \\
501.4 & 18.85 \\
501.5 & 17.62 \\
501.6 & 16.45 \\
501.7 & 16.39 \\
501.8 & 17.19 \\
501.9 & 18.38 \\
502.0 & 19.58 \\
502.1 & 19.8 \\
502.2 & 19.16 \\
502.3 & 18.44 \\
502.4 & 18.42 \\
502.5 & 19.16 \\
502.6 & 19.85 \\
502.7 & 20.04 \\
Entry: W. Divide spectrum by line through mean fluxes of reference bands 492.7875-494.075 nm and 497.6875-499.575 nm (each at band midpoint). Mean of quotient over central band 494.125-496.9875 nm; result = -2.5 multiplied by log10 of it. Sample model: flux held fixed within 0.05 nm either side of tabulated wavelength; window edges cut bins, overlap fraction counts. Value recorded 0.09 mag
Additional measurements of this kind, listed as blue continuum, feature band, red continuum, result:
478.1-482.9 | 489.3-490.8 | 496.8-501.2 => -0.20 mag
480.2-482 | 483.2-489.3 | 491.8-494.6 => 0.12 mag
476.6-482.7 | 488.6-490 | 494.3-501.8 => -0.14 mag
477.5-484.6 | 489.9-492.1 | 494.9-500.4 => -0.19 mag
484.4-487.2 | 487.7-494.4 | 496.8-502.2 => -0.23 mag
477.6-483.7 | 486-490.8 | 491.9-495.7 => 0.11 mag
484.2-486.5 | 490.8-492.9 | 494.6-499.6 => -0.18 mag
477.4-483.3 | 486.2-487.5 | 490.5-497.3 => 0.10 mag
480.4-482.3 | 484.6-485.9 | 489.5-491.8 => 0.10 mag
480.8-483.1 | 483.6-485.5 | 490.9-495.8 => 0.04 mag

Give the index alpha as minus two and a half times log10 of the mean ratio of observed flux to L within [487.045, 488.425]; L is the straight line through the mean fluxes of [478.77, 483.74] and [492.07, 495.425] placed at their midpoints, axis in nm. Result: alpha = 0.15 mag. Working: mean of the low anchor 18.5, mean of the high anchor 26.5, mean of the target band 19.7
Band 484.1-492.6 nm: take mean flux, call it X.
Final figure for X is 20.6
